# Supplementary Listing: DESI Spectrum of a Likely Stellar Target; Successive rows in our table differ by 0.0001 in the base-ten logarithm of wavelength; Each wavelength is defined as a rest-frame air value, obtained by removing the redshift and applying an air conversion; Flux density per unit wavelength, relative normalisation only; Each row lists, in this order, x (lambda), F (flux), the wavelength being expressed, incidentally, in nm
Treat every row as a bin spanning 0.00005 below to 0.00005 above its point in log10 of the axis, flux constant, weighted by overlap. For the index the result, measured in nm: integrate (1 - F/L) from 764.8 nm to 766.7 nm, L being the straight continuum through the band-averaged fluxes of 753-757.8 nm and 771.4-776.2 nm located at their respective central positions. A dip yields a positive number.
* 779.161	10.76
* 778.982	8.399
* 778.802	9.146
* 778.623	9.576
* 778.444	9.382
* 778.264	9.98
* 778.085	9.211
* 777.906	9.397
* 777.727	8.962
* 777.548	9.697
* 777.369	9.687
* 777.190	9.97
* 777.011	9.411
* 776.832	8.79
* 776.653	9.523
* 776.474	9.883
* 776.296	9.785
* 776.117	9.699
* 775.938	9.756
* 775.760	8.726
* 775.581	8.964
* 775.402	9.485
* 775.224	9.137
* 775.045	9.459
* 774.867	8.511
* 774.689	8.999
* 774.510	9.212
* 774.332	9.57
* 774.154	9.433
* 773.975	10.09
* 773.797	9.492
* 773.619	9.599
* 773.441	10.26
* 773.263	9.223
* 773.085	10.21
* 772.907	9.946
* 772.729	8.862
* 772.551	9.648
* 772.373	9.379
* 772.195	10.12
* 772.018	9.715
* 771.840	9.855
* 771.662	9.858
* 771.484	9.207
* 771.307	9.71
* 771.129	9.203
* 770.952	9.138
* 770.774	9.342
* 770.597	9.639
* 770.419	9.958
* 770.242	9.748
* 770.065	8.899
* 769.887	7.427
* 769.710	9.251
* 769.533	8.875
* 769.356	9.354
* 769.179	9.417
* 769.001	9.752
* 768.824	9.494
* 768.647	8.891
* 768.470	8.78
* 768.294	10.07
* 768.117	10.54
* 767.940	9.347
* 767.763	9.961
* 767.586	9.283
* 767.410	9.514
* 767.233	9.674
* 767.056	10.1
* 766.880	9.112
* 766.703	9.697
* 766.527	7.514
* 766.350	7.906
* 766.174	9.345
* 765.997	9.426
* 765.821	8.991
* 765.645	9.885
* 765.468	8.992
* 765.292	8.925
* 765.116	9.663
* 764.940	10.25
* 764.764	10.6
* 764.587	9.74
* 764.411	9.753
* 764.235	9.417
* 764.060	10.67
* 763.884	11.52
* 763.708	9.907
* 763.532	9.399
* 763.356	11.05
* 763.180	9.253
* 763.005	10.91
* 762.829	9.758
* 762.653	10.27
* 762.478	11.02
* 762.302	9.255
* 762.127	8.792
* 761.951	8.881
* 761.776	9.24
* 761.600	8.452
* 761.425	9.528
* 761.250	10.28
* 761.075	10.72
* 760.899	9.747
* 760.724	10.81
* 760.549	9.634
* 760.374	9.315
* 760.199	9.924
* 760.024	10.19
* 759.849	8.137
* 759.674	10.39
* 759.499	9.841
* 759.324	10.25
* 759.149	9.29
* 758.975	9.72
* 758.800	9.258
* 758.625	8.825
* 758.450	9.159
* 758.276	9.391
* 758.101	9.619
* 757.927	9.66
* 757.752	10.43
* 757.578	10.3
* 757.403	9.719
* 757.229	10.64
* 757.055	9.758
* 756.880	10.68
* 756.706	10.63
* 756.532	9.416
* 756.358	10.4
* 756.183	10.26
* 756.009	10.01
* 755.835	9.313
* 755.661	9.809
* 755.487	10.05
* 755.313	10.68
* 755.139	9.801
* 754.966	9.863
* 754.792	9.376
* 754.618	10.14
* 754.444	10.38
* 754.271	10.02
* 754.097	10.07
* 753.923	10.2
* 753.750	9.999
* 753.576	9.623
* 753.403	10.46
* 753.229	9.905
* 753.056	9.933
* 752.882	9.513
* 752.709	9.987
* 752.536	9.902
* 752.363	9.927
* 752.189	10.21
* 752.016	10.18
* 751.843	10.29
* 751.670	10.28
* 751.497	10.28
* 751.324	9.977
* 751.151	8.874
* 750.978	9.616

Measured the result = 0.115 nm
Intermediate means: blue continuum 10.1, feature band 9.16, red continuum 9.5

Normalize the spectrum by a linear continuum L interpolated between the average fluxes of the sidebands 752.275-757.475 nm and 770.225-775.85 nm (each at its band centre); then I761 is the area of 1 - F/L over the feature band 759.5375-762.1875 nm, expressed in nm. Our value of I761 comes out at 0.06 nm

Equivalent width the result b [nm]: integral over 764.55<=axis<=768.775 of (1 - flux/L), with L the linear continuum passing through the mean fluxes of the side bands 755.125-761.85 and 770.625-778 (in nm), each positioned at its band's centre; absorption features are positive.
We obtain 0.10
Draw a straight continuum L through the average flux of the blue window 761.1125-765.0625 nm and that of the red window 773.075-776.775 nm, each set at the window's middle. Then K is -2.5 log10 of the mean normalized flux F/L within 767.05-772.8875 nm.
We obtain 0.02 mag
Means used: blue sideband 9.92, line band 9.45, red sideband 9.46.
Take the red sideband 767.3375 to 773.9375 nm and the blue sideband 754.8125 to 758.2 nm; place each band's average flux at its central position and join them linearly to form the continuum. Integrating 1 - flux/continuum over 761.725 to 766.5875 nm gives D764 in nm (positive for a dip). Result 0.04 nm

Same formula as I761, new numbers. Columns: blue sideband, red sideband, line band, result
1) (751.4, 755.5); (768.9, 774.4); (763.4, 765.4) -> -0.06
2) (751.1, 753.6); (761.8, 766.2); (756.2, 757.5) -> -0.03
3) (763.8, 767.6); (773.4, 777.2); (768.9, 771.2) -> 0.06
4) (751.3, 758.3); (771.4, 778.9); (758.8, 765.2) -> -0.02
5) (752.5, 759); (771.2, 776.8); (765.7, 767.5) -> 0.10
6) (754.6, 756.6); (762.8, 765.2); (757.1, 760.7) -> 0.11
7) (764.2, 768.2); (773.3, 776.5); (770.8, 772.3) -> -0.02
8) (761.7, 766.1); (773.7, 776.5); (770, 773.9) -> -0.04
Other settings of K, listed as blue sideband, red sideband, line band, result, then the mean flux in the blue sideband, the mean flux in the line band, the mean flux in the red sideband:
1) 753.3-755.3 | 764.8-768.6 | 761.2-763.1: 0.00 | 10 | 9.66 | 9.39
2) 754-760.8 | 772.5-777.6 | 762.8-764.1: -0.06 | 9.87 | 10.3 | 9.48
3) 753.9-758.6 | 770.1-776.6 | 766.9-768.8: 0.01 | 9.97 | 9.6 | 9.52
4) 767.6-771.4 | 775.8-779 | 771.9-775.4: -0.01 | 9.37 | 9.52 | 9.47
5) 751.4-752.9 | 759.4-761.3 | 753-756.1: 0.01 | 10.1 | 9.98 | 9.9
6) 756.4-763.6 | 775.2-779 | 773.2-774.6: -0.01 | 9.8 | 9.61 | 9.41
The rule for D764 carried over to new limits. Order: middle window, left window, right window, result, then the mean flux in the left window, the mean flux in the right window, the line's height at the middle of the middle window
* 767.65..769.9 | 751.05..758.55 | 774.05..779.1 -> 0.05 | 9.98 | 9.36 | 9.58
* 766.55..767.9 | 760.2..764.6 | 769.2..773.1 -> 0.02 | 9.9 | 9.41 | 9.63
